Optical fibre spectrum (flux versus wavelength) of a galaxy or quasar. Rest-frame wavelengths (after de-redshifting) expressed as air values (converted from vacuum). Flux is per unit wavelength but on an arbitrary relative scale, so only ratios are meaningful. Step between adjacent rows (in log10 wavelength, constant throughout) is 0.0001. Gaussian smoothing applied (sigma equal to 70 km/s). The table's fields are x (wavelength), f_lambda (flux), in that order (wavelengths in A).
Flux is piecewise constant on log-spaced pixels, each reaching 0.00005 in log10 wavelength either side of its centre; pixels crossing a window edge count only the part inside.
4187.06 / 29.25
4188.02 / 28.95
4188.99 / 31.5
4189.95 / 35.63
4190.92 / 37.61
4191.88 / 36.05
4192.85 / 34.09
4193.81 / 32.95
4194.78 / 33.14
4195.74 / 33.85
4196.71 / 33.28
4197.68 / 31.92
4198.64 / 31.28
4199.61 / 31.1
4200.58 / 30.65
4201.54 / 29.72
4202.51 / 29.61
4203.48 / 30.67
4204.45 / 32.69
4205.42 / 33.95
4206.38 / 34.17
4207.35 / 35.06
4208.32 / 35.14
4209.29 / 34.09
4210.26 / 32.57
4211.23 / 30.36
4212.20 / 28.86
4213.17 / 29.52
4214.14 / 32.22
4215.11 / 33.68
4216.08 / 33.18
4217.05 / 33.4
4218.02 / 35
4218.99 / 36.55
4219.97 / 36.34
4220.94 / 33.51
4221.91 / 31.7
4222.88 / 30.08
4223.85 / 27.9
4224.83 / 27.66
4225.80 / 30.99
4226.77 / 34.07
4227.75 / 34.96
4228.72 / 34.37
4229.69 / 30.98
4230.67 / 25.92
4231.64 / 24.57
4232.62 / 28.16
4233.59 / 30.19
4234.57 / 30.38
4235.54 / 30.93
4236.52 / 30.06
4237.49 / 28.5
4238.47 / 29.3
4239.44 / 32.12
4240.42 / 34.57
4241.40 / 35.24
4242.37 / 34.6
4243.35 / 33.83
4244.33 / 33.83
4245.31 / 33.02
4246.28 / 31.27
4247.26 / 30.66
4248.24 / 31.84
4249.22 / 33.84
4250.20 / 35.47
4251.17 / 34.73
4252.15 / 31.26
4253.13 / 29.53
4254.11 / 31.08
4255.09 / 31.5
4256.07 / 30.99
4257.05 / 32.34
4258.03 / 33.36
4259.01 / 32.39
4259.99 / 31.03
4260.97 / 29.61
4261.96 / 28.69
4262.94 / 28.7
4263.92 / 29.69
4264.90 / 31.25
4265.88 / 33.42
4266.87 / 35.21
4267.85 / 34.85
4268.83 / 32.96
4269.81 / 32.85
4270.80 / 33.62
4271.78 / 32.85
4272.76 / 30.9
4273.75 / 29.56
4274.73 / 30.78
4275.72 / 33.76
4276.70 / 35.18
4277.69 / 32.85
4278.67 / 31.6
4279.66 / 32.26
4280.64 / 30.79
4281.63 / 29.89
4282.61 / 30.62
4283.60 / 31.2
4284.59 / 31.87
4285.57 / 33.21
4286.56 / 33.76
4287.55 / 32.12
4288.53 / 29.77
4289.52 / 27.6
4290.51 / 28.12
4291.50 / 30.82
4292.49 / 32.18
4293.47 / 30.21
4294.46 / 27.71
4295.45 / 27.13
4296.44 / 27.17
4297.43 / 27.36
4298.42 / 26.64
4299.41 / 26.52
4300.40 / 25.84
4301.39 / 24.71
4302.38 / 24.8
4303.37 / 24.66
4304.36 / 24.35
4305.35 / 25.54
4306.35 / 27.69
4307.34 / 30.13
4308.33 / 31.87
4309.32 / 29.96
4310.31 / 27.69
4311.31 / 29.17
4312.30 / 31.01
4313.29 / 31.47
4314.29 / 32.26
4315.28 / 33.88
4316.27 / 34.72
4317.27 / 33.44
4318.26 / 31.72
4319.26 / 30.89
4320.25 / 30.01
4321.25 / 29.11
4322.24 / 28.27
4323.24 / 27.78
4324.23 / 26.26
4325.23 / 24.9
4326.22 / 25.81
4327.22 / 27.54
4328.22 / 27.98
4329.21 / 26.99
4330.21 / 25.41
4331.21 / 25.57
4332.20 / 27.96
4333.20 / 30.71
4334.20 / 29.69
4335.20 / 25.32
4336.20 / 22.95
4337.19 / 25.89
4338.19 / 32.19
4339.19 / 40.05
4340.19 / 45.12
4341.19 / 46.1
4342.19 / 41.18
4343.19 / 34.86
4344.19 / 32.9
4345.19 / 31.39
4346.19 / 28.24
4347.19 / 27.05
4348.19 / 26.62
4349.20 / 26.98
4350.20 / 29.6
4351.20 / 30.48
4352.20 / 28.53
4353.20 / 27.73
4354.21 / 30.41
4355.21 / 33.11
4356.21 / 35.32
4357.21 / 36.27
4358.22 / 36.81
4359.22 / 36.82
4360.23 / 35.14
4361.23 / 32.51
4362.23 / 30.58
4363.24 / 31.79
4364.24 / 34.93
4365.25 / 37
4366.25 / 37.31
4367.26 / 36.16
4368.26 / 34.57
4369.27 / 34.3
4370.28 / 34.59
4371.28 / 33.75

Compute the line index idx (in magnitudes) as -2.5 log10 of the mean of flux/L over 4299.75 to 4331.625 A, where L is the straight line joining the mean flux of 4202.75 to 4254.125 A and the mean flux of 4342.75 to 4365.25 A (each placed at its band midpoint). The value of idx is 0.12 mag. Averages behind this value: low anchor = 32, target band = 28.5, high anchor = 31.8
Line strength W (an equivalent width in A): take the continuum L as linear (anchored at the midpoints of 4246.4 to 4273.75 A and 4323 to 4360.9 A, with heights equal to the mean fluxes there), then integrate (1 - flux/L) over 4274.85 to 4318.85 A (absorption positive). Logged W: 2.23 A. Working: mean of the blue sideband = 32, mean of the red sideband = 30.9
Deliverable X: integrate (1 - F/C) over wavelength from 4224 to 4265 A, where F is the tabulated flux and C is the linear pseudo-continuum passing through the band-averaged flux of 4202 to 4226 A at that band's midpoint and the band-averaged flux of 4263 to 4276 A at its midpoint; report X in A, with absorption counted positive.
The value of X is 1.2 A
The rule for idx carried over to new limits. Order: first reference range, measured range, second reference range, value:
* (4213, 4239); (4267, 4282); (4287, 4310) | -0.118 mag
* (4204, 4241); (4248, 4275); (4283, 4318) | -0.048 mag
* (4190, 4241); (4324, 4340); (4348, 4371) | 0.166 mag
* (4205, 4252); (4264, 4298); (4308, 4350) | -0.001 mag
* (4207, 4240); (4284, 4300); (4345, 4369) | 0.086 mag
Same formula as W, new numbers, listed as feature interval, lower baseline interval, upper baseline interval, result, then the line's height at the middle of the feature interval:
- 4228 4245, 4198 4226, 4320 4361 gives 0.41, 31.9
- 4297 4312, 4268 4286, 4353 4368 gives 2.58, 32.8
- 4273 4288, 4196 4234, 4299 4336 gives -1.18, 29.6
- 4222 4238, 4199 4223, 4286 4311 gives 0.81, 31.6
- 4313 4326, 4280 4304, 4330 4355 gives -0.08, 30.1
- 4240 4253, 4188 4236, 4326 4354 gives -0.66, 31.7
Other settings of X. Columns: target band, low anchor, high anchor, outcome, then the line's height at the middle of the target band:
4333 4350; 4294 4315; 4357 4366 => 0.0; 32.3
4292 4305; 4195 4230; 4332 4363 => 2.2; 32.3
